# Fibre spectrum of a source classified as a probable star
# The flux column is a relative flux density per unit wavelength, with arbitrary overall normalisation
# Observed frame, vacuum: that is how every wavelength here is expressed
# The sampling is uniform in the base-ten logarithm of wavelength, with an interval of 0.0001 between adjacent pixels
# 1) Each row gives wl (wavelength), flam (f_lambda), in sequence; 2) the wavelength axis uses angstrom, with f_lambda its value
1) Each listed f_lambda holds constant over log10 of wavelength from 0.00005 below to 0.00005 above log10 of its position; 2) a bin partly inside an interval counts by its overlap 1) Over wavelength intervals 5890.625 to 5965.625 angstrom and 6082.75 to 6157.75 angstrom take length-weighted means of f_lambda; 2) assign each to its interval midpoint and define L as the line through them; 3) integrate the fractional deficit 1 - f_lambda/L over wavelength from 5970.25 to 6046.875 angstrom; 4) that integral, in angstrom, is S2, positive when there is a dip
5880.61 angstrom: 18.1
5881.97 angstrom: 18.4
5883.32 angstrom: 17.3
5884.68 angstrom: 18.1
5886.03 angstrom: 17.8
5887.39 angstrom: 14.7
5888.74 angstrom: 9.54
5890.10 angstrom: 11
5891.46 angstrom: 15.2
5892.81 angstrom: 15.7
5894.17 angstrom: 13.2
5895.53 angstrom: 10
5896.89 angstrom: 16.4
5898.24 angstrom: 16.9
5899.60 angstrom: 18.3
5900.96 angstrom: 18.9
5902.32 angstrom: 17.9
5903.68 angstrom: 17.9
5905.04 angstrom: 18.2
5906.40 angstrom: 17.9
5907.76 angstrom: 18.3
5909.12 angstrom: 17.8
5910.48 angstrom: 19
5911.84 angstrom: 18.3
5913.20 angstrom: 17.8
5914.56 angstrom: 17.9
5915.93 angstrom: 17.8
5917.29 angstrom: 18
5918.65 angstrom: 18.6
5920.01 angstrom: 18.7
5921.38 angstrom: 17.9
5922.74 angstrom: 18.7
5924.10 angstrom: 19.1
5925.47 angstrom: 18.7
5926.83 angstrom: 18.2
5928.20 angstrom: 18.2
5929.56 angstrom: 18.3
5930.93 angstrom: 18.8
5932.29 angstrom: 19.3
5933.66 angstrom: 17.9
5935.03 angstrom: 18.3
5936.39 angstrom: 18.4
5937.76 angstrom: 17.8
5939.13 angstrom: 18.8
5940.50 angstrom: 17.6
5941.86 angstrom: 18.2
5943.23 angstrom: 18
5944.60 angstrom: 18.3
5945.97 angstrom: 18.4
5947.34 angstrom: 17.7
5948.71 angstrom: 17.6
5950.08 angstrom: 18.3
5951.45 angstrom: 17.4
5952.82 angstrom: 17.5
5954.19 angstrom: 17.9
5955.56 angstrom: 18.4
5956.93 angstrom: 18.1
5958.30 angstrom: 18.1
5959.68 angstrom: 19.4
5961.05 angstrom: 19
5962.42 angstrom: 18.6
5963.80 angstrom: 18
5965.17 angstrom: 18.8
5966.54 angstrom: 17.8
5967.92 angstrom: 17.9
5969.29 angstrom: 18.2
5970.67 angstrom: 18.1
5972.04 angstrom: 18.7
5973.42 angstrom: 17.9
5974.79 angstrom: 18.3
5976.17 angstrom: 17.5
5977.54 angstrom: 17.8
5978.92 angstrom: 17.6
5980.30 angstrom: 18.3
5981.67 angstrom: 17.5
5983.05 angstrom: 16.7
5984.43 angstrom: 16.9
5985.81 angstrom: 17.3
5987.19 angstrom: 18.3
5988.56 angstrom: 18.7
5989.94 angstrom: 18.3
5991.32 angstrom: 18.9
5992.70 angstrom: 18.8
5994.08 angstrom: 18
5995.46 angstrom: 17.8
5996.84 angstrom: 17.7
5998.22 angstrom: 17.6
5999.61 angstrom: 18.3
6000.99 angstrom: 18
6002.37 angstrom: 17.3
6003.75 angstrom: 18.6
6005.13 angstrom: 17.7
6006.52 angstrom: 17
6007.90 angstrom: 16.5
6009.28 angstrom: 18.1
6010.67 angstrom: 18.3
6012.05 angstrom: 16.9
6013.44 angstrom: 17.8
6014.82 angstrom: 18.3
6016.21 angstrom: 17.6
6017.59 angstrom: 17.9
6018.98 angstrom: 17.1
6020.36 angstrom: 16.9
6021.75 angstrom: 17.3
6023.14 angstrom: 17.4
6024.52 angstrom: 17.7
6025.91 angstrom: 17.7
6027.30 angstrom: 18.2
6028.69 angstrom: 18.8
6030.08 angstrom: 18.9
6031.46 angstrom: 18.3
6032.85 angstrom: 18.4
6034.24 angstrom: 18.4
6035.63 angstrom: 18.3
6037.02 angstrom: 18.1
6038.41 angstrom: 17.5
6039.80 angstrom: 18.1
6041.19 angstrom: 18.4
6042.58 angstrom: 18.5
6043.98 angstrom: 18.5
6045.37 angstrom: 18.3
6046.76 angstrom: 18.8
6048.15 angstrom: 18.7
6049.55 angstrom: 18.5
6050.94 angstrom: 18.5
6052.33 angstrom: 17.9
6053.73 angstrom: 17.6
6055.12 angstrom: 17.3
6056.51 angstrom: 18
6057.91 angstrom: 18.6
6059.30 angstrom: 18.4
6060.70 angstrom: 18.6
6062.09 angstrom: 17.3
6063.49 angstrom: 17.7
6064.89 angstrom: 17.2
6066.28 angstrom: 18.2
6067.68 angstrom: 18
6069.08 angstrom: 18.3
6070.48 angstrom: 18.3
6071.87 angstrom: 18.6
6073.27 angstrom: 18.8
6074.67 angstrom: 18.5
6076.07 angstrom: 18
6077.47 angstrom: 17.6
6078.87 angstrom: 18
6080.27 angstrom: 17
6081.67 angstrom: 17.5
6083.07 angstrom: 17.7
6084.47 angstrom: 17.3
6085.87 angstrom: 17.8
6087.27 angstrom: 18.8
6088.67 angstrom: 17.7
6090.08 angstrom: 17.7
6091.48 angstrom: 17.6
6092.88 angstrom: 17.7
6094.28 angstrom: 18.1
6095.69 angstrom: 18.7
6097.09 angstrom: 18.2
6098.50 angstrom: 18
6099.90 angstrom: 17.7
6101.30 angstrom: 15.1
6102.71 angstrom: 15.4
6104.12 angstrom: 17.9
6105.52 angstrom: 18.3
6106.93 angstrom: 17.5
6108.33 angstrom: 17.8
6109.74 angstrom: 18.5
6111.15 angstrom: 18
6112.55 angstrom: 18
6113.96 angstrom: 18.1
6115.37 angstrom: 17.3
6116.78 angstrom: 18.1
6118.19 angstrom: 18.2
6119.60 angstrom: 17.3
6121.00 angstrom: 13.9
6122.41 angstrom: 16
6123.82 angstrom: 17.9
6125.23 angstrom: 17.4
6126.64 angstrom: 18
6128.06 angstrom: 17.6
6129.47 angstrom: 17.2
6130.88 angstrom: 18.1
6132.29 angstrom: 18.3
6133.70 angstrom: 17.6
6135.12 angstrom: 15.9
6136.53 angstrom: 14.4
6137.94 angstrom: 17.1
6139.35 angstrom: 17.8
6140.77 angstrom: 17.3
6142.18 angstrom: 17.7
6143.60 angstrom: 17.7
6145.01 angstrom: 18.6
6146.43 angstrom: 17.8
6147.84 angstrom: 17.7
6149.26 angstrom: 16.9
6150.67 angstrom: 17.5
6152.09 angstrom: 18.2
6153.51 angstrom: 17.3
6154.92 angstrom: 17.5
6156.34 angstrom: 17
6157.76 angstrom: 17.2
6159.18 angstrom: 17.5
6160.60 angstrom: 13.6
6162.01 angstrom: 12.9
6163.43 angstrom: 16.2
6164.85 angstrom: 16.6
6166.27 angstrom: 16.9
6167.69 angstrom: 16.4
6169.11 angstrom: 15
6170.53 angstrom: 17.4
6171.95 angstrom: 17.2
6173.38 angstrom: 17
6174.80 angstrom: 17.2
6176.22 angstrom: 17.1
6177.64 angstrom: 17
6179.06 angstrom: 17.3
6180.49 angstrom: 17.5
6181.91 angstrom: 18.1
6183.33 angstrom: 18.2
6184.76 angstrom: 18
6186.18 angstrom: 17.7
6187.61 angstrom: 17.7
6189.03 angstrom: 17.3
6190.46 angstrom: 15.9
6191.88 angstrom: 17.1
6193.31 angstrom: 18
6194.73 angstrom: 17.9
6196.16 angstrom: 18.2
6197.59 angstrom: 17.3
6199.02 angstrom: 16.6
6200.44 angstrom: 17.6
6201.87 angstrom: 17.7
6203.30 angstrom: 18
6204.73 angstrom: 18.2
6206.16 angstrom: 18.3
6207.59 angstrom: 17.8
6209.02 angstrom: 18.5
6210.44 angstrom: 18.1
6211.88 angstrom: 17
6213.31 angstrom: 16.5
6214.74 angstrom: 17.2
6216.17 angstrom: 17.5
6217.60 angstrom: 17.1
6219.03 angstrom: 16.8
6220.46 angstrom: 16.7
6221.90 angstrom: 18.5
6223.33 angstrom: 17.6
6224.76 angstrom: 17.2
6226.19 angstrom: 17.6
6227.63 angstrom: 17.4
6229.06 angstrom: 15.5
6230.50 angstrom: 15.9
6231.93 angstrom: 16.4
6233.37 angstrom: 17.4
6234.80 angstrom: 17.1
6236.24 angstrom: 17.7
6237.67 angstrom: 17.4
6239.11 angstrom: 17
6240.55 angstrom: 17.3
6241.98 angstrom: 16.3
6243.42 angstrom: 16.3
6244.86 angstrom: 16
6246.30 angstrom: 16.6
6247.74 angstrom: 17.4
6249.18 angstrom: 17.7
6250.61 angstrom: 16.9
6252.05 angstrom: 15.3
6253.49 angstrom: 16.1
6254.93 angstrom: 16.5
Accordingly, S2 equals -1.0 angstrom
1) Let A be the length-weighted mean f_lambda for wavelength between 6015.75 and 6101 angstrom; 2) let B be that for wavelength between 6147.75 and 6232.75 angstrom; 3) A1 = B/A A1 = 1.0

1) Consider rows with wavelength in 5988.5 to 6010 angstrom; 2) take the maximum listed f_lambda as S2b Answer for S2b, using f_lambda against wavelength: 18.9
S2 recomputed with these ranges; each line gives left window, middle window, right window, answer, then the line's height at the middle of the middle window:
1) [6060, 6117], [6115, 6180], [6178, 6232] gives 2.3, 17.6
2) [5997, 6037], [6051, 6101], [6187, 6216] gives -0.6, 17.7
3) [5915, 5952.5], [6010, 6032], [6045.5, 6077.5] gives 0.5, 18.2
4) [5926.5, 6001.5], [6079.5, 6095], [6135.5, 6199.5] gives -0.2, 17.5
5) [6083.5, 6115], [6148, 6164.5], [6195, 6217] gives 1.0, 17.7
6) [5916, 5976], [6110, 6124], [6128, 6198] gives 0.1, 17.4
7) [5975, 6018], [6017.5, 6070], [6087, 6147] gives -1.1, 17.7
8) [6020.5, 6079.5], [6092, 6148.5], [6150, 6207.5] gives 0.5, 17.6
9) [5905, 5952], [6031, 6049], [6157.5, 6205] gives -0.6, 17.7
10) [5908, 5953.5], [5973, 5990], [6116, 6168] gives 0.2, 17.9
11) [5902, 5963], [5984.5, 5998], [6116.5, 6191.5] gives -0.1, 17.9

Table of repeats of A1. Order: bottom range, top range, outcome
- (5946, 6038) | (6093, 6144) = 0.97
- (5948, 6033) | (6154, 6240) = 0.96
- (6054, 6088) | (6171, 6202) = 0.97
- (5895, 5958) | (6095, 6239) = 0.96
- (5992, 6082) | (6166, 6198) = 0.96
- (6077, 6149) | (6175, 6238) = 0.99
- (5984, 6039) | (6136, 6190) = 0.95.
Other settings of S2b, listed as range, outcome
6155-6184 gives 18.2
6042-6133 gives 18.8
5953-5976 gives 19.4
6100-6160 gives 18.6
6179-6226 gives 18.5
